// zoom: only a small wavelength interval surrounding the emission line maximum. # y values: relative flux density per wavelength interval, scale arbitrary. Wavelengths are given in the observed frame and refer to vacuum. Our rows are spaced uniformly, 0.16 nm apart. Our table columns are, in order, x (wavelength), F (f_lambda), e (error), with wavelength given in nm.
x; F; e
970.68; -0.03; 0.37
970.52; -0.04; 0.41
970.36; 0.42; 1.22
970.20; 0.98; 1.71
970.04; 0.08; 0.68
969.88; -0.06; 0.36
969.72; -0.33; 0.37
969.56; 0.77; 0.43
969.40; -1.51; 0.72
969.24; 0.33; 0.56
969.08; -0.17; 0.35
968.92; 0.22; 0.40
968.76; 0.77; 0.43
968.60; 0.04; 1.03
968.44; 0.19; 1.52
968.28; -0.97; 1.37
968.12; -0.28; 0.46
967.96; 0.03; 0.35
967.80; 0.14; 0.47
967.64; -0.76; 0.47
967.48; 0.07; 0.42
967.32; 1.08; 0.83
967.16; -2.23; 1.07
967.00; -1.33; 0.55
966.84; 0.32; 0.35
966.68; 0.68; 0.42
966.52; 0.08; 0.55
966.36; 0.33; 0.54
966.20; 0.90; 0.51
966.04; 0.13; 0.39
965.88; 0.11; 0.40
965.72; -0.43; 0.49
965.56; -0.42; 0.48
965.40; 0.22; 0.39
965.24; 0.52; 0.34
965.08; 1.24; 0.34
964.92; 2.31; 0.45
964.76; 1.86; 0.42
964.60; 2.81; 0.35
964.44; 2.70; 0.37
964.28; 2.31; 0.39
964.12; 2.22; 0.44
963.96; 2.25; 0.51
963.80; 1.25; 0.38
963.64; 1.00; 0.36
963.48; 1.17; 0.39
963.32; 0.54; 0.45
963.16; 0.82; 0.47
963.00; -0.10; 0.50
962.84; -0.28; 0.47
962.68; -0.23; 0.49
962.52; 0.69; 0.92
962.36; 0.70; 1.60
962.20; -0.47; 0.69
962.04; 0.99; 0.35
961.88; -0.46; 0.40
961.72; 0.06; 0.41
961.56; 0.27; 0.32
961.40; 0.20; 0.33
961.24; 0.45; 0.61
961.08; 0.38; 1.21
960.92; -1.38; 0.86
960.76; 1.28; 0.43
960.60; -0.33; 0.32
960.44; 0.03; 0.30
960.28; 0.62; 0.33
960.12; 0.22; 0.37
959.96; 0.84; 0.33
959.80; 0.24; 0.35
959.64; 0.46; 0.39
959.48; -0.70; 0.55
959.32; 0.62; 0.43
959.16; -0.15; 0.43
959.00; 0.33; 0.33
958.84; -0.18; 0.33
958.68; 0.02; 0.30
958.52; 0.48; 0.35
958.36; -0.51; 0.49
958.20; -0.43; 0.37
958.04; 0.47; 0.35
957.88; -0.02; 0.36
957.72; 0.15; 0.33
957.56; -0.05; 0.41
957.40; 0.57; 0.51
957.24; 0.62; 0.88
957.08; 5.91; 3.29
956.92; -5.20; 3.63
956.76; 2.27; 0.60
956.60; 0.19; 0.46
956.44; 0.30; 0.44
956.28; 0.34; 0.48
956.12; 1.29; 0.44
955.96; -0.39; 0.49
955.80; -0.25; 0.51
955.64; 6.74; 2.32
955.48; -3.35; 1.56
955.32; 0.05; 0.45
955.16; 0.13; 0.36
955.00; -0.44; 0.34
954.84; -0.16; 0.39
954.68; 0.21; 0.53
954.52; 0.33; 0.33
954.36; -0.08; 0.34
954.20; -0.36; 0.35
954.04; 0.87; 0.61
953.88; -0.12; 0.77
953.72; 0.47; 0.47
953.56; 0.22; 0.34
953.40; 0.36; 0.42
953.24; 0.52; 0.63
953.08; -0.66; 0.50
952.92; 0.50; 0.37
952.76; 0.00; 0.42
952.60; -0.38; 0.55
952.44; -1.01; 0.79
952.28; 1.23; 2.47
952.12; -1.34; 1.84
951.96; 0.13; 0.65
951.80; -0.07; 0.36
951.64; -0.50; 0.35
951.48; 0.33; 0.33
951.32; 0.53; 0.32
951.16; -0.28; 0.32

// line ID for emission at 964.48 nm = [O II]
